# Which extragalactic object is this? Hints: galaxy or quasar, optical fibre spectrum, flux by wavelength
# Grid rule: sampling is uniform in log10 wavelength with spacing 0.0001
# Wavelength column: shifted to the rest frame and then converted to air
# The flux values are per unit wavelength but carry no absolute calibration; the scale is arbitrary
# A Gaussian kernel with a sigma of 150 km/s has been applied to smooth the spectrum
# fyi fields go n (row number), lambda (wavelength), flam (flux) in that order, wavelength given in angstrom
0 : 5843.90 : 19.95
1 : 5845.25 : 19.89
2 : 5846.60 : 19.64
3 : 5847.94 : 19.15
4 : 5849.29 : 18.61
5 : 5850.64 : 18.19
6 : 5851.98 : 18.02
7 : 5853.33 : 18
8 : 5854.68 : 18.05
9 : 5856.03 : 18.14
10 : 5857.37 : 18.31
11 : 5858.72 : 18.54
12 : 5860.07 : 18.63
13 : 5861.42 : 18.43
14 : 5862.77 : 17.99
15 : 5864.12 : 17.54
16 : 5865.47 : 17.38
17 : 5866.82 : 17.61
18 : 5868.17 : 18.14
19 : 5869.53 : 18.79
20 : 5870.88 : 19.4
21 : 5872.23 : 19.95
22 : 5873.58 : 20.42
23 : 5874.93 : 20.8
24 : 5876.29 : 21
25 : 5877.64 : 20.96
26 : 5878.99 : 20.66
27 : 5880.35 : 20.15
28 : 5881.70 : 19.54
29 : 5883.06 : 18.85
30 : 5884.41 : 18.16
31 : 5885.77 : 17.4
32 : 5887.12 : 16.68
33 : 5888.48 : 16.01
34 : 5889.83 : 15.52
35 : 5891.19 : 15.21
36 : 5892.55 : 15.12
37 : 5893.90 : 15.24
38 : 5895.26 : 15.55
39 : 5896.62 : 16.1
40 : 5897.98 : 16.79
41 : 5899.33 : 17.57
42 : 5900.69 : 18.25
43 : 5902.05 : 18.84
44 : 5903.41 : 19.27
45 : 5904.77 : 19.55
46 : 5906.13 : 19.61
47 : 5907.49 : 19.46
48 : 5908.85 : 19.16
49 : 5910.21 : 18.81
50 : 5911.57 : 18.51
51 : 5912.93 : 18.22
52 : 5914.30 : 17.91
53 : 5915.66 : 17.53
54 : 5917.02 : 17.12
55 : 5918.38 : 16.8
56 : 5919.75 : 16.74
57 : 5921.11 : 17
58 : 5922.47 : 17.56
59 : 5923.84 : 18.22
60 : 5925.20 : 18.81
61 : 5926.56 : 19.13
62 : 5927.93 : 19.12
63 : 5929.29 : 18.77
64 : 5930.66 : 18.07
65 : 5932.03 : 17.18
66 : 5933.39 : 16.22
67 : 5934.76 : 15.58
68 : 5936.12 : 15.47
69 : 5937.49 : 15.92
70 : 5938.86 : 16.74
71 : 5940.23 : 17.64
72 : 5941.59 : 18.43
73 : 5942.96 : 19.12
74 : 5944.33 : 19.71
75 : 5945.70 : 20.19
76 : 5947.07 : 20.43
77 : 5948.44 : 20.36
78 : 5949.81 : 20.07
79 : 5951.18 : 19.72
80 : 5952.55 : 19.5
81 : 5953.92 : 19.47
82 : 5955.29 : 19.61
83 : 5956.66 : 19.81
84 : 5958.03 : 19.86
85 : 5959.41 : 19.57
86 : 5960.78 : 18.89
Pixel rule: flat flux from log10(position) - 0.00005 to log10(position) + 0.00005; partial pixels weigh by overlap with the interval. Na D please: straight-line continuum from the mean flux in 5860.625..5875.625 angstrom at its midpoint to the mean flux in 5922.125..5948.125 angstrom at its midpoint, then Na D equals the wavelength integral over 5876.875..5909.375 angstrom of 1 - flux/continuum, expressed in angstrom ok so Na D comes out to 1.0 angstrom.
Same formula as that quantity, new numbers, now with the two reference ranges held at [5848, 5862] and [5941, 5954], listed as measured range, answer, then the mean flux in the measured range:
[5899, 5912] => 0.1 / 18.9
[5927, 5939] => 1.5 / 17.1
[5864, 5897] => 1.0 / 18.1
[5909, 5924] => 1.2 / 17.7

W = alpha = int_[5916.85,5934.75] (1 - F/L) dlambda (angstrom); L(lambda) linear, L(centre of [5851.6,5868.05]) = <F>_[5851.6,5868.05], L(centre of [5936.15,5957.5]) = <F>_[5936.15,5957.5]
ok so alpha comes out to 1.0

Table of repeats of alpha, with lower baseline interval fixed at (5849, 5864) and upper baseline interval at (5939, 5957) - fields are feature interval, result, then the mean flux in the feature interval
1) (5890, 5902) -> 1.6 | 16.3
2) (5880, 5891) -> 0.6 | 17.6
